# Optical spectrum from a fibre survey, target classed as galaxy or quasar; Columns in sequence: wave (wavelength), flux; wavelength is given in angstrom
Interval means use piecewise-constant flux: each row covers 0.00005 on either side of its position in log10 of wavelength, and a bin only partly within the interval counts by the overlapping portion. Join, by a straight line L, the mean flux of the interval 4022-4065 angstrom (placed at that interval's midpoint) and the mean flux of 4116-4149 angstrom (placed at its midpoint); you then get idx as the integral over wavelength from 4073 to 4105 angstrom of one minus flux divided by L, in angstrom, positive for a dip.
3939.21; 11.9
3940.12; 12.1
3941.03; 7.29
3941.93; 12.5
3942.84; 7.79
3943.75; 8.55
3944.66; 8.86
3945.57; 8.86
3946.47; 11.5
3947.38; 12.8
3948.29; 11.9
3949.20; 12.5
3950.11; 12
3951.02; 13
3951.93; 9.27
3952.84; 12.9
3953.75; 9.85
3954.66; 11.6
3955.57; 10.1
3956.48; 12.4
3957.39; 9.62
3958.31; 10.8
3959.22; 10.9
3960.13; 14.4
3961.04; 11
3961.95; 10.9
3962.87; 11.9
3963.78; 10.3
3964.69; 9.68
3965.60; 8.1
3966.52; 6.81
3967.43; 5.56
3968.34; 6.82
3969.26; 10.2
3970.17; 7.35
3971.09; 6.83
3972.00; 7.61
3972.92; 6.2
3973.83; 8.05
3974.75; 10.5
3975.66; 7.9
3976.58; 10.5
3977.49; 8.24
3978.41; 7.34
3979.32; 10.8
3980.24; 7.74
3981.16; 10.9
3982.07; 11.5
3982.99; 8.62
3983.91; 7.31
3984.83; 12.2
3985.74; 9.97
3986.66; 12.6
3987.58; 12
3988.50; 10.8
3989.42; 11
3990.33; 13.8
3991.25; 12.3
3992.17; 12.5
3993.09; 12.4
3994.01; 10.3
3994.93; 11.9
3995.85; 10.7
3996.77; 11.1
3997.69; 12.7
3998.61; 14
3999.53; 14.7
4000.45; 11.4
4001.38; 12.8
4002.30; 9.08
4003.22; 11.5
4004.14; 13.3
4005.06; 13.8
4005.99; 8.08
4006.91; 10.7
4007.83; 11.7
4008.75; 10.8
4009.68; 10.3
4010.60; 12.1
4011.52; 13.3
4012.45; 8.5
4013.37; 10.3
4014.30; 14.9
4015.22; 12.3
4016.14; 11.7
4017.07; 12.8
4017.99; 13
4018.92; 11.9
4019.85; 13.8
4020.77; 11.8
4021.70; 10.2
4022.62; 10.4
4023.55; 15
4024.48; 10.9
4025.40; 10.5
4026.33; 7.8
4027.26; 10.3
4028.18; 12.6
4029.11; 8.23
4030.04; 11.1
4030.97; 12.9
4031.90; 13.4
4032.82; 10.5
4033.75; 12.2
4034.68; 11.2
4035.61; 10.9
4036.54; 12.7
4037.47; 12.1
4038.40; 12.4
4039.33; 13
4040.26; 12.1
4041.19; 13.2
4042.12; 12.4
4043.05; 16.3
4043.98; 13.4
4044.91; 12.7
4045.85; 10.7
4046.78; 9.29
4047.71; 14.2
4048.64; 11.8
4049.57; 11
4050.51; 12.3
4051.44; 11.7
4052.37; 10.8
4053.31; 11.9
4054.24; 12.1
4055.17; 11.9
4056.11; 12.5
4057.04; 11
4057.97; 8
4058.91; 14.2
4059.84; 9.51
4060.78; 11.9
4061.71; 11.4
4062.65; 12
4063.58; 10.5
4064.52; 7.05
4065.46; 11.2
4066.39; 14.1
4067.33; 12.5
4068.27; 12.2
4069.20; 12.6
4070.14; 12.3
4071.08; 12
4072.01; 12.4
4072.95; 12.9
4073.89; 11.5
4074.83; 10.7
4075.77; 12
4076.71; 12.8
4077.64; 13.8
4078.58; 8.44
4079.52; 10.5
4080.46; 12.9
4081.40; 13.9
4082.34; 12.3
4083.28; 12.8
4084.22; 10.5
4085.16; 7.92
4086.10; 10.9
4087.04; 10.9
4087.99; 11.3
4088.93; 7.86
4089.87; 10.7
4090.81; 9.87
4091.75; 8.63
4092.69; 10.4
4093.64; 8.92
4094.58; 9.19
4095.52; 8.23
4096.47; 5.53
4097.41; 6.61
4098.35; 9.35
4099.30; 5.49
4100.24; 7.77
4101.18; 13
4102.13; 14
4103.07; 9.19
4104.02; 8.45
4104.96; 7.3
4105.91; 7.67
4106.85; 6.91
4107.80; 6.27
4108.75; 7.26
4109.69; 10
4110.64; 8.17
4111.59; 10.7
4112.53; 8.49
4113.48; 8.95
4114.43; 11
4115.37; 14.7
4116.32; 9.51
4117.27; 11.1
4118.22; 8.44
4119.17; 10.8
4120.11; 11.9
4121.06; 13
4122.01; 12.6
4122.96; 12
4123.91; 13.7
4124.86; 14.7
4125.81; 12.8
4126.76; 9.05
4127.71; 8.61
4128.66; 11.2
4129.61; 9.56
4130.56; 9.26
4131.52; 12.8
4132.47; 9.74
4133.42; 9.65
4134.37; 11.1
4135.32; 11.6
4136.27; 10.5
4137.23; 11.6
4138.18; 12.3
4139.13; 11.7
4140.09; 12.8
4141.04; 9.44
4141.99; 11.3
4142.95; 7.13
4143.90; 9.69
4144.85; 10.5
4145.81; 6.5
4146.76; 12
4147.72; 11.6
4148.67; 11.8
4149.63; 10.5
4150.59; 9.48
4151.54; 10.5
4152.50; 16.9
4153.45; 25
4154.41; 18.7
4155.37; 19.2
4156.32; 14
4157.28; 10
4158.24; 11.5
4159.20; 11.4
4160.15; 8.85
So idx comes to 3.1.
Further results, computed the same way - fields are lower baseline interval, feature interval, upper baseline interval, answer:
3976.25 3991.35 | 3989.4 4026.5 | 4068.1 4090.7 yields -3.9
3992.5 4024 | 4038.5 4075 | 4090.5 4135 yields -3.2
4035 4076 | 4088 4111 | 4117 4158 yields 6.2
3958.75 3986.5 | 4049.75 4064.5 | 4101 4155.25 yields -1.6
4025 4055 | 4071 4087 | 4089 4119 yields -2.3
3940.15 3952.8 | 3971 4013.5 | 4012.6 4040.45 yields 2.1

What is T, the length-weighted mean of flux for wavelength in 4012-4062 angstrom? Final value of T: 11.8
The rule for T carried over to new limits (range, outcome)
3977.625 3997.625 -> 10.8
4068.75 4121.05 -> 10.2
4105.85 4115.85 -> 9.16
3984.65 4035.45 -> 11.7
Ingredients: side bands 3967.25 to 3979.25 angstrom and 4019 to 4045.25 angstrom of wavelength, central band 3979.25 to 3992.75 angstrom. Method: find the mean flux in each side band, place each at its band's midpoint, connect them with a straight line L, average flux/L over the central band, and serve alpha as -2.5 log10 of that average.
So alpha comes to -0.22 mag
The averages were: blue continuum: 8.08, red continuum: 11.9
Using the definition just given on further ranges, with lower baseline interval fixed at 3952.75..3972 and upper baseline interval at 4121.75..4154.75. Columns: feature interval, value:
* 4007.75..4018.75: -0.15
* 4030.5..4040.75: -0.15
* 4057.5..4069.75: -0.05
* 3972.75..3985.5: 0.09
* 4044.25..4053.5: -0.09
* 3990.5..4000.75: -0.20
